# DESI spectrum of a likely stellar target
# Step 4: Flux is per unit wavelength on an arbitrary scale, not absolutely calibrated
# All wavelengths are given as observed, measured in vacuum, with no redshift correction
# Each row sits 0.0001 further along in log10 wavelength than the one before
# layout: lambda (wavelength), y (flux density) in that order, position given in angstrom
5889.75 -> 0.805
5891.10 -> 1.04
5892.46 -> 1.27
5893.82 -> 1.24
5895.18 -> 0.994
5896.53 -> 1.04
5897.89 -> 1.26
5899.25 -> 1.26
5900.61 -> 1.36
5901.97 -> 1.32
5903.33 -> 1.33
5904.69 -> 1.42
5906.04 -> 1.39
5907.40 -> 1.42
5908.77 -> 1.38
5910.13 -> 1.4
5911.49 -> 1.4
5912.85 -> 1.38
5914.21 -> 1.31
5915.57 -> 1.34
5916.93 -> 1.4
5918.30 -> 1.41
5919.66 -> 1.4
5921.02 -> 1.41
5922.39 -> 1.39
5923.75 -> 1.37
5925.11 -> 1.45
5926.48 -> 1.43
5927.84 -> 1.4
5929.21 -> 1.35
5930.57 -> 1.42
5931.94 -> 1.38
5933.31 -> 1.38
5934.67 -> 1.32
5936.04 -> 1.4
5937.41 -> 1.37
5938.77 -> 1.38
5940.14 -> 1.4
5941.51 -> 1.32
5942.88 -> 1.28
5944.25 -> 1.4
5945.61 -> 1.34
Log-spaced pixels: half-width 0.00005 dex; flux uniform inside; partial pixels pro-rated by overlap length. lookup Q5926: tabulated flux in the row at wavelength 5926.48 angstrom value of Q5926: 1.43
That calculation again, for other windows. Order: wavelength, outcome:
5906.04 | 1.39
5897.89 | 1.26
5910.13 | 1.4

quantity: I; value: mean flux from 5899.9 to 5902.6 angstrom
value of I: 1.34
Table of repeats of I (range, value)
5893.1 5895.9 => 1.12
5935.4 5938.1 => 1.39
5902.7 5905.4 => 1.38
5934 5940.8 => 1.37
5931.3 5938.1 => 1.37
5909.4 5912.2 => 1.4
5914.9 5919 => 1.38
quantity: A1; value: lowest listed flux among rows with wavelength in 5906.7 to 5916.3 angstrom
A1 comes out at 1.31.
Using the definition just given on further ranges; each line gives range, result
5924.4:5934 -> 1.35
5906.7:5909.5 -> 1.38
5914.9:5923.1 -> 1.34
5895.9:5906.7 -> 1.04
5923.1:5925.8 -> 1.37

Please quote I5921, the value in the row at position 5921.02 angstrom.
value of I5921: 1.41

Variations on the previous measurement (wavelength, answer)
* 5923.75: 1.37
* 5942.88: 1.28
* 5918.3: 1.41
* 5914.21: 1.31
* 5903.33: 1.33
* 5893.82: 1.24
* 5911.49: 1.4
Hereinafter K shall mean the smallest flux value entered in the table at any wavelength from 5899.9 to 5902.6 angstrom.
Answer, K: 1.32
